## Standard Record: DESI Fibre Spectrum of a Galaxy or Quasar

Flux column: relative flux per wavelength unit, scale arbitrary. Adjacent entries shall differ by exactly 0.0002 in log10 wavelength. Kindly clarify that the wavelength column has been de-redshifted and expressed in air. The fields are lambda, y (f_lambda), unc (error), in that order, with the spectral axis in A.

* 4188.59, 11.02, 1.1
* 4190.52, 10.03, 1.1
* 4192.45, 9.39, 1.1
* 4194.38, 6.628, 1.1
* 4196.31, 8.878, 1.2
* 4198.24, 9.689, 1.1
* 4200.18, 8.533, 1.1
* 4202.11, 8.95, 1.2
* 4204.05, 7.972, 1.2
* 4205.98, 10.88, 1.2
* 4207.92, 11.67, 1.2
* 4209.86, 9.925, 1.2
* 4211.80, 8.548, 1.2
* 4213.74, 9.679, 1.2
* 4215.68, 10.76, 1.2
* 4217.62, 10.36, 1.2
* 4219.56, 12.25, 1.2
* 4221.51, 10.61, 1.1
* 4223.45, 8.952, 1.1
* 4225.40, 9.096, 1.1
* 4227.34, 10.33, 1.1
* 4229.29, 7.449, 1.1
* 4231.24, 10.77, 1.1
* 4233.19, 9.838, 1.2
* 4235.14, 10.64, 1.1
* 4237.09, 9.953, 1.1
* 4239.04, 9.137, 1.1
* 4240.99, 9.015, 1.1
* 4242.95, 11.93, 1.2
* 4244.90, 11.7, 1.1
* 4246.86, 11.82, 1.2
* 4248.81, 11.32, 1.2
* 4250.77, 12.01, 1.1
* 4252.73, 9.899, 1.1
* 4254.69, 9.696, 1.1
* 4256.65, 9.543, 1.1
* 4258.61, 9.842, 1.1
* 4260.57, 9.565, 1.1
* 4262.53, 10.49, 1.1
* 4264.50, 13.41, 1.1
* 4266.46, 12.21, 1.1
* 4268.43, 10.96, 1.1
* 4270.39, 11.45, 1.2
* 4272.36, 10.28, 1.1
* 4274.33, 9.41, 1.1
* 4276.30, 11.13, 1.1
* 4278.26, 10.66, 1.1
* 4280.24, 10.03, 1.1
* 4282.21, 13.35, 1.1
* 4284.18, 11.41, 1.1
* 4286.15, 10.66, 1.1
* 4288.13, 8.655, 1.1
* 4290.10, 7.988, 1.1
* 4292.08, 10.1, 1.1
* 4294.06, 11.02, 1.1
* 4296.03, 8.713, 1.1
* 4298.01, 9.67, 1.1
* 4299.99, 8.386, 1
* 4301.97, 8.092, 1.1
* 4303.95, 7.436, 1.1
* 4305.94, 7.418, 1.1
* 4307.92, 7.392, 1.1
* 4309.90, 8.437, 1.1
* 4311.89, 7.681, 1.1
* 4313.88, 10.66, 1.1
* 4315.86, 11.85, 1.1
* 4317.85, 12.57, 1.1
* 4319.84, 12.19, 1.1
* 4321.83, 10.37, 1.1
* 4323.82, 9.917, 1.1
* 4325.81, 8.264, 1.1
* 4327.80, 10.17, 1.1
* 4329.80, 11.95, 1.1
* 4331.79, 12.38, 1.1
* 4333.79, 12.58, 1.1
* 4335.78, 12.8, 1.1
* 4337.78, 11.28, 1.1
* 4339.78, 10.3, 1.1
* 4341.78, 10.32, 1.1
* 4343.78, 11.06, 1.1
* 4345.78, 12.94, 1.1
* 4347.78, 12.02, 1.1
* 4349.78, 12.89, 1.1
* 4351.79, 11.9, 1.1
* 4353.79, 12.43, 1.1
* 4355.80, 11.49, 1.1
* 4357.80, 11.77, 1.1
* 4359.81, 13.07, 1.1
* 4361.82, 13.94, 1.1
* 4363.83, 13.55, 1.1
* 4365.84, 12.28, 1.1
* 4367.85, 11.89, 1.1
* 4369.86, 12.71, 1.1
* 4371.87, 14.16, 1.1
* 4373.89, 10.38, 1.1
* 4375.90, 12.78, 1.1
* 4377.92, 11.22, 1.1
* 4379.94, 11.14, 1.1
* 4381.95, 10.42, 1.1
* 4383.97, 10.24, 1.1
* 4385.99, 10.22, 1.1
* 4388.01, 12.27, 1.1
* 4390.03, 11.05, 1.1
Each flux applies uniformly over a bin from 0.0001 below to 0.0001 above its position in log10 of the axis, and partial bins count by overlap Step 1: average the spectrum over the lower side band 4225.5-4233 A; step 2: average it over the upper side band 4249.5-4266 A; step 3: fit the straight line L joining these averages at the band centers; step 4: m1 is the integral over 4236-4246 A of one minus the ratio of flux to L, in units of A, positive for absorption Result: -0.40 A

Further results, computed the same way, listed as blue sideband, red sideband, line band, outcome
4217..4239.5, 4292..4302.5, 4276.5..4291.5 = -1.55 A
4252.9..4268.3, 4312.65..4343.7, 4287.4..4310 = 4.78 A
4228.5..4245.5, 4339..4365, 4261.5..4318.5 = 4.90 A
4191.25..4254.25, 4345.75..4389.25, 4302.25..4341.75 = 3.98 A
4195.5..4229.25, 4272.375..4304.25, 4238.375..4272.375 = -3.47 A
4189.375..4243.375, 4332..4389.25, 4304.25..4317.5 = 2.56 A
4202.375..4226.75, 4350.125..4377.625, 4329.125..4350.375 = 0.40 A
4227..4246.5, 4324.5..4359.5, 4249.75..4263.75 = 0.25 A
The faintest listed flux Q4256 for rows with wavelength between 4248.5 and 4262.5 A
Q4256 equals 9.543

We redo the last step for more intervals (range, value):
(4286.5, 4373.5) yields 7.392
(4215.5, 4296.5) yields 7.449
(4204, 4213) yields 7.972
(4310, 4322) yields 7.681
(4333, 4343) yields 10.3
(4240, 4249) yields 9.015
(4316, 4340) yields 8.264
